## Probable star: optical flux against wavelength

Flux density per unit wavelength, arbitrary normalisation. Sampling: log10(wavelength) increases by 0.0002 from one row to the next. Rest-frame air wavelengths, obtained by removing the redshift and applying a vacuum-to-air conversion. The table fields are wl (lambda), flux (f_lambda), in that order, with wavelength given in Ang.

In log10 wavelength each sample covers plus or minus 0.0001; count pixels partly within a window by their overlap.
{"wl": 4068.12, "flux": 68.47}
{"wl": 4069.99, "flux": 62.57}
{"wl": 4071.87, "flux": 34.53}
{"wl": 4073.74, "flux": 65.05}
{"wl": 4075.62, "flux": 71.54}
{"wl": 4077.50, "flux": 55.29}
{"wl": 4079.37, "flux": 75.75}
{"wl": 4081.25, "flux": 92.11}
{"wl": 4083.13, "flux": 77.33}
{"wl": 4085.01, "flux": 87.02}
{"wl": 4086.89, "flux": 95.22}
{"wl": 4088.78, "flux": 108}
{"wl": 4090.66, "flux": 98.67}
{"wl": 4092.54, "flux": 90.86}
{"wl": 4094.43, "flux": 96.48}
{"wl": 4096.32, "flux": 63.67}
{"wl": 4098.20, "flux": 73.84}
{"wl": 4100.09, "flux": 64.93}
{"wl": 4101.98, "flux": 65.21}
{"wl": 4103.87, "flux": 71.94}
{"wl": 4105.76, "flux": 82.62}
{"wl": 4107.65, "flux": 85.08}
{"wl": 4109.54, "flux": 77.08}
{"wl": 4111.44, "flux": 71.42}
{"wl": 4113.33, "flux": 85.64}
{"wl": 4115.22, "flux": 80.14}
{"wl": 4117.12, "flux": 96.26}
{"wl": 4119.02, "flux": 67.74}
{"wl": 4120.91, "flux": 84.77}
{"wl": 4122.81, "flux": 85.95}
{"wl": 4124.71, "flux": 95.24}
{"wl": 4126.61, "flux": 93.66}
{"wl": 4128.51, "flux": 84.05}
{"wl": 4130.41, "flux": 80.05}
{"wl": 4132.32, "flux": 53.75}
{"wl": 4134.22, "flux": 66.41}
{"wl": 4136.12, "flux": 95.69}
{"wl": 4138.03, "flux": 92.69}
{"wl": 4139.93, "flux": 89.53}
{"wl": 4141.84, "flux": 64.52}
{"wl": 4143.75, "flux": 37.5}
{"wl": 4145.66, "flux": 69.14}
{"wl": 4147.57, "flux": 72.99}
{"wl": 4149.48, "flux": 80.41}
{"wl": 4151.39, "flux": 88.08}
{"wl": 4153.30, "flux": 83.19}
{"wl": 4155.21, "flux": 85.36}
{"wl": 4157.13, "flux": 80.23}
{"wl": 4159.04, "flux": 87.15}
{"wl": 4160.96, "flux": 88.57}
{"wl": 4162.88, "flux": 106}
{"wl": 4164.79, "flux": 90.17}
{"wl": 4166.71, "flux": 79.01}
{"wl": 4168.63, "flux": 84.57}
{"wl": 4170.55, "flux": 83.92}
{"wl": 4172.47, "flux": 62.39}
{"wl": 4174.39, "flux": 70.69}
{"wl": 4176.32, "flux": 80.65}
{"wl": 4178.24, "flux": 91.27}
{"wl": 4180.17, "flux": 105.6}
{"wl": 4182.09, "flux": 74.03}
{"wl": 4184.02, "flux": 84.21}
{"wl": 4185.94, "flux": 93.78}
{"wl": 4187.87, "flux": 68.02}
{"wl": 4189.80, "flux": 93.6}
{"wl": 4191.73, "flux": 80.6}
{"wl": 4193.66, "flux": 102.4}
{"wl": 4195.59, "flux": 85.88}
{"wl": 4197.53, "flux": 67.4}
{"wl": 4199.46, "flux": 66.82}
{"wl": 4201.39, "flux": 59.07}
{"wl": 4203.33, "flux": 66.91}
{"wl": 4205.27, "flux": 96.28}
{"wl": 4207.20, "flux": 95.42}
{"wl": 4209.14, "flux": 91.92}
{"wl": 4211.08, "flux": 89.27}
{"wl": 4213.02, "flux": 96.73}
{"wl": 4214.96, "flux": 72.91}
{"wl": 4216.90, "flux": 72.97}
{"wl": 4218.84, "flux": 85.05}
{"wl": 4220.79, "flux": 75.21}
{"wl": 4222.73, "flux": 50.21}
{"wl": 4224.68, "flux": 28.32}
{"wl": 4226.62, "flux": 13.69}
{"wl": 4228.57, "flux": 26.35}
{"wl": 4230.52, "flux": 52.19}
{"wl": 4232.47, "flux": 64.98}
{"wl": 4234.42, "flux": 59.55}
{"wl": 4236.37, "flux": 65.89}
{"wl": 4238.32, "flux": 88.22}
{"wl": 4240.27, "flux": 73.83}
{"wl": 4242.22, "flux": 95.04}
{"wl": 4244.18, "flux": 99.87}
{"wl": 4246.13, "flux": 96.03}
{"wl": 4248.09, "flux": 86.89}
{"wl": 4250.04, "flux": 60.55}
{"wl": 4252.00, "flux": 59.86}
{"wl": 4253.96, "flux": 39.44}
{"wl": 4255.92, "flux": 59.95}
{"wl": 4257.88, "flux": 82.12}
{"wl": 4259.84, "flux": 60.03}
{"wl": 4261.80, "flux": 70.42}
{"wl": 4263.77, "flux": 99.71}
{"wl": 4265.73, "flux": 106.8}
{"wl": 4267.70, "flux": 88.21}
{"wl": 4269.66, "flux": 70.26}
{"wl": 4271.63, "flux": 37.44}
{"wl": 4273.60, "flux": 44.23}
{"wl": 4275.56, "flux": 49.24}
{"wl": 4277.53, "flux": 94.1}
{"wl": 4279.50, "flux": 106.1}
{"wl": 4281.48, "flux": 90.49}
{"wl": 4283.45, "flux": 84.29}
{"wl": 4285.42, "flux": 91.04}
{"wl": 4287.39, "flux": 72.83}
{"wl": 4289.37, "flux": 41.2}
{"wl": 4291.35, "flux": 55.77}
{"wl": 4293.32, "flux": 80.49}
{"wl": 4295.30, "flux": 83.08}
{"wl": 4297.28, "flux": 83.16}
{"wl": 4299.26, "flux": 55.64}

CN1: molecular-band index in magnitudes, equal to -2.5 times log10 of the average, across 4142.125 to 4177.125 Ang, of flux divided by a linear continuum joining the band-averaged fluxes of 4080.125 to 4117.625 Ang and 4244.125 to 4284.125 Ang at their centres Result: 0.011 mag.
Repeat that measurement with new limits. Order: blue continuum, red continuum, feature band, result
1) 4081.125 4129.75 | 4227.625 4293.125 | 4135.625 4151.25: 0.07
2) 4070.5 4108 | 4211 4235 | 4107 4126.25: -0.13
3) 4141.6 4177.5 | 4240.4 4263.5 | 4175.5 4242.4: 0.03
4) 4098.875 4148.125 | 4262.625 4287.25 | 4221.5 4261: 0.25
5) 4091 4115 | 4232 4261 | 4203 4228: 0.04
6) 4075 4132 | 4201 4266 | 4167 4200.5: -0.09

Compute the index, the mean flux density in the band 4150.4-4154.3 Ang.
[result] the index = 85.7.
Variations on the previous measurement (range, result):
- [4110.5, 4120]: 80.3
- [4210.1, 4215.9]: 86.4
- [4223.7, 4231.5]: 30.1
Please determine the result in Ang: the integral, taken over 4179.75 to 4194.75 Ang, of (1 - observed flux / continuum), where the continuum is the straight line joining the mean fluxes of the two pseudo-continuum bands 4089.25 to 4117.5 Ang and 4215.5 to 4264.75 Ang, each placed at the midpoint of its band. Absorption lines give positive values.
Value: -3.1 Ang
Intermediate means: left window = 80.4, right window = 66.7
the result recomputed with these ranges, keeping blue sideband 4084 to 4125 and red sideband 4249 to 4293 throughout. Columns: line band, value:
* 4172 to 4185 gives -0.72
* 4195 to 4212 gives -0.85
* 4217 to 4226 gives 1.88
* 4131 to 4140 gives 0.22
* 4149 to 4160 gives -0.67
